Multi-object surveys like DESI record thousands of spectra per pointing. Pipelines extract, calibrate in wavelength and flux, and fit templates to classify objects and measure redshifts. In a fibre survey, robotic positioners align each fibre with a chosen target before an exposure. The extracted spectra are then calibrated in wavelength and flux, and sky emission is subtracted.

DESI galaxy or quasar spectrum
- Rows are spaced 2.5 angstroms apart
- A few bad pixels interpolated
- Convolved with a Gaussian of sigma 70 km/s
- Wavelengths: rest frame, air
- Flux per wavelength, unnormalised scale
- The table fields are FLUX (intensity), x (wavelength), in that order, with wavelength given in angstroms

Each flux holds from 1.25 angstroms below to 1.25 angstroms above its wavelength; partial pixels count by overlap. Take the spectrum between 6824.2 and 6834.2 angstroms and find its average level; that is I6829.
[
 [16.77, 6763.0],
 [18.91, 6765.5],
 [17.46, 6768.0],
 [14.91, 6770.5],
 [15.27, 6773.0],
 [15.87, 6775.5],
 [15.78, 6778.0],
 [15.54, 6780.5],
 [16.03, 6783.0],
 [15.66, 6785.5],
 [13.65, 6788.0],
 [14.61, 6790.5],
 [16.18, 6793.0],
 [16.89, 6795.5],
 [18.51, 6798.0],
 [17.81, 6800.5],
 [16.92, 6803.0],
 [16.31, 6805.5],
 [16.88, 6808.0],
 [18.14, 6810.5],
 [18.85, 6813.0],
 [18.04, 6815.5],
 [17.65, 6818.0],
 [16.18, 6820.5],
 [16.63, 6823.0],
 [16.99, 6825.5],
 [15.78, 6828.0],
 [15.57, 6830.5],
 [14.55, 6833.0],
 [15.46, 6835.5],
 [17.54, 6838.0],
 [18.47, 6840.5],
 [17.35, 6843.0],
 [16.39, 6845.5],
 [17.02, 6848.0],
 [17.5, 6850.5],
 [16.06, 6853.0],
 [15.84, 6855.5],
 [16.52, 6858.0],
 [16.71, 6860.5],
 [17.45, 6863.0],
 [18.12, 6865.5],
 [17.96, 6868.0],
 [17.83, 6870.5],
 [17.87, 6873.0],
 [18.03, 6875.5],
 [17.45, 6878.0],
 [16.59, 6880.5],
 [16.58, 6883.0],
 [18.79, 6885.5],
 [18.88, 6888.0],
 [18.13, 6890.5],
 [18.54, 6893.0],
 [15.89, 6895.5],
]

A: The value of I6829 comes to 15.7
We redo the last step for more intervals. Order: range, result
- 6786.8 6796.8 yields 15.4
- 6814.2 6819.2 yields 17.9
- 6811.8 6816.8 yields 18.4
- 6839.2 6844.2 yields 17.9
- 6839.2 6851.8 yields 17.3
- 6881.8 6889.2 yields 18.1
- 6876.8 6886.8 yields 17.4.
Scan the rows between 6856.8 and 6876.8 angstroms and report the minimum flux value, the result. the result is 16.52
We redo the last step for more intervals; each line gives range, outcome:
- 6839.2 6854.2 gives 16.06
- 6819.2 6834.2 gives 14.55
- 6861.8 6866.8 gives 17.45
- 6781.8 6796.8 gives 13.65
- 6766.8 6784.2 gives 14.91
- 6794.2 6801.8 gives 16.89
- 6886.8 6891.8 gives 18.13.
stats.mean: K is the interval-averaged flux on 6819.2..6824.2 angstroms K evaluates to 16.4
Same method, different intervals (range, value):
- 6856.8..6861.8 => 16.6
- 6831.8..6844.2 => 16.7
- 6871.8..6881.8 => 17.5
